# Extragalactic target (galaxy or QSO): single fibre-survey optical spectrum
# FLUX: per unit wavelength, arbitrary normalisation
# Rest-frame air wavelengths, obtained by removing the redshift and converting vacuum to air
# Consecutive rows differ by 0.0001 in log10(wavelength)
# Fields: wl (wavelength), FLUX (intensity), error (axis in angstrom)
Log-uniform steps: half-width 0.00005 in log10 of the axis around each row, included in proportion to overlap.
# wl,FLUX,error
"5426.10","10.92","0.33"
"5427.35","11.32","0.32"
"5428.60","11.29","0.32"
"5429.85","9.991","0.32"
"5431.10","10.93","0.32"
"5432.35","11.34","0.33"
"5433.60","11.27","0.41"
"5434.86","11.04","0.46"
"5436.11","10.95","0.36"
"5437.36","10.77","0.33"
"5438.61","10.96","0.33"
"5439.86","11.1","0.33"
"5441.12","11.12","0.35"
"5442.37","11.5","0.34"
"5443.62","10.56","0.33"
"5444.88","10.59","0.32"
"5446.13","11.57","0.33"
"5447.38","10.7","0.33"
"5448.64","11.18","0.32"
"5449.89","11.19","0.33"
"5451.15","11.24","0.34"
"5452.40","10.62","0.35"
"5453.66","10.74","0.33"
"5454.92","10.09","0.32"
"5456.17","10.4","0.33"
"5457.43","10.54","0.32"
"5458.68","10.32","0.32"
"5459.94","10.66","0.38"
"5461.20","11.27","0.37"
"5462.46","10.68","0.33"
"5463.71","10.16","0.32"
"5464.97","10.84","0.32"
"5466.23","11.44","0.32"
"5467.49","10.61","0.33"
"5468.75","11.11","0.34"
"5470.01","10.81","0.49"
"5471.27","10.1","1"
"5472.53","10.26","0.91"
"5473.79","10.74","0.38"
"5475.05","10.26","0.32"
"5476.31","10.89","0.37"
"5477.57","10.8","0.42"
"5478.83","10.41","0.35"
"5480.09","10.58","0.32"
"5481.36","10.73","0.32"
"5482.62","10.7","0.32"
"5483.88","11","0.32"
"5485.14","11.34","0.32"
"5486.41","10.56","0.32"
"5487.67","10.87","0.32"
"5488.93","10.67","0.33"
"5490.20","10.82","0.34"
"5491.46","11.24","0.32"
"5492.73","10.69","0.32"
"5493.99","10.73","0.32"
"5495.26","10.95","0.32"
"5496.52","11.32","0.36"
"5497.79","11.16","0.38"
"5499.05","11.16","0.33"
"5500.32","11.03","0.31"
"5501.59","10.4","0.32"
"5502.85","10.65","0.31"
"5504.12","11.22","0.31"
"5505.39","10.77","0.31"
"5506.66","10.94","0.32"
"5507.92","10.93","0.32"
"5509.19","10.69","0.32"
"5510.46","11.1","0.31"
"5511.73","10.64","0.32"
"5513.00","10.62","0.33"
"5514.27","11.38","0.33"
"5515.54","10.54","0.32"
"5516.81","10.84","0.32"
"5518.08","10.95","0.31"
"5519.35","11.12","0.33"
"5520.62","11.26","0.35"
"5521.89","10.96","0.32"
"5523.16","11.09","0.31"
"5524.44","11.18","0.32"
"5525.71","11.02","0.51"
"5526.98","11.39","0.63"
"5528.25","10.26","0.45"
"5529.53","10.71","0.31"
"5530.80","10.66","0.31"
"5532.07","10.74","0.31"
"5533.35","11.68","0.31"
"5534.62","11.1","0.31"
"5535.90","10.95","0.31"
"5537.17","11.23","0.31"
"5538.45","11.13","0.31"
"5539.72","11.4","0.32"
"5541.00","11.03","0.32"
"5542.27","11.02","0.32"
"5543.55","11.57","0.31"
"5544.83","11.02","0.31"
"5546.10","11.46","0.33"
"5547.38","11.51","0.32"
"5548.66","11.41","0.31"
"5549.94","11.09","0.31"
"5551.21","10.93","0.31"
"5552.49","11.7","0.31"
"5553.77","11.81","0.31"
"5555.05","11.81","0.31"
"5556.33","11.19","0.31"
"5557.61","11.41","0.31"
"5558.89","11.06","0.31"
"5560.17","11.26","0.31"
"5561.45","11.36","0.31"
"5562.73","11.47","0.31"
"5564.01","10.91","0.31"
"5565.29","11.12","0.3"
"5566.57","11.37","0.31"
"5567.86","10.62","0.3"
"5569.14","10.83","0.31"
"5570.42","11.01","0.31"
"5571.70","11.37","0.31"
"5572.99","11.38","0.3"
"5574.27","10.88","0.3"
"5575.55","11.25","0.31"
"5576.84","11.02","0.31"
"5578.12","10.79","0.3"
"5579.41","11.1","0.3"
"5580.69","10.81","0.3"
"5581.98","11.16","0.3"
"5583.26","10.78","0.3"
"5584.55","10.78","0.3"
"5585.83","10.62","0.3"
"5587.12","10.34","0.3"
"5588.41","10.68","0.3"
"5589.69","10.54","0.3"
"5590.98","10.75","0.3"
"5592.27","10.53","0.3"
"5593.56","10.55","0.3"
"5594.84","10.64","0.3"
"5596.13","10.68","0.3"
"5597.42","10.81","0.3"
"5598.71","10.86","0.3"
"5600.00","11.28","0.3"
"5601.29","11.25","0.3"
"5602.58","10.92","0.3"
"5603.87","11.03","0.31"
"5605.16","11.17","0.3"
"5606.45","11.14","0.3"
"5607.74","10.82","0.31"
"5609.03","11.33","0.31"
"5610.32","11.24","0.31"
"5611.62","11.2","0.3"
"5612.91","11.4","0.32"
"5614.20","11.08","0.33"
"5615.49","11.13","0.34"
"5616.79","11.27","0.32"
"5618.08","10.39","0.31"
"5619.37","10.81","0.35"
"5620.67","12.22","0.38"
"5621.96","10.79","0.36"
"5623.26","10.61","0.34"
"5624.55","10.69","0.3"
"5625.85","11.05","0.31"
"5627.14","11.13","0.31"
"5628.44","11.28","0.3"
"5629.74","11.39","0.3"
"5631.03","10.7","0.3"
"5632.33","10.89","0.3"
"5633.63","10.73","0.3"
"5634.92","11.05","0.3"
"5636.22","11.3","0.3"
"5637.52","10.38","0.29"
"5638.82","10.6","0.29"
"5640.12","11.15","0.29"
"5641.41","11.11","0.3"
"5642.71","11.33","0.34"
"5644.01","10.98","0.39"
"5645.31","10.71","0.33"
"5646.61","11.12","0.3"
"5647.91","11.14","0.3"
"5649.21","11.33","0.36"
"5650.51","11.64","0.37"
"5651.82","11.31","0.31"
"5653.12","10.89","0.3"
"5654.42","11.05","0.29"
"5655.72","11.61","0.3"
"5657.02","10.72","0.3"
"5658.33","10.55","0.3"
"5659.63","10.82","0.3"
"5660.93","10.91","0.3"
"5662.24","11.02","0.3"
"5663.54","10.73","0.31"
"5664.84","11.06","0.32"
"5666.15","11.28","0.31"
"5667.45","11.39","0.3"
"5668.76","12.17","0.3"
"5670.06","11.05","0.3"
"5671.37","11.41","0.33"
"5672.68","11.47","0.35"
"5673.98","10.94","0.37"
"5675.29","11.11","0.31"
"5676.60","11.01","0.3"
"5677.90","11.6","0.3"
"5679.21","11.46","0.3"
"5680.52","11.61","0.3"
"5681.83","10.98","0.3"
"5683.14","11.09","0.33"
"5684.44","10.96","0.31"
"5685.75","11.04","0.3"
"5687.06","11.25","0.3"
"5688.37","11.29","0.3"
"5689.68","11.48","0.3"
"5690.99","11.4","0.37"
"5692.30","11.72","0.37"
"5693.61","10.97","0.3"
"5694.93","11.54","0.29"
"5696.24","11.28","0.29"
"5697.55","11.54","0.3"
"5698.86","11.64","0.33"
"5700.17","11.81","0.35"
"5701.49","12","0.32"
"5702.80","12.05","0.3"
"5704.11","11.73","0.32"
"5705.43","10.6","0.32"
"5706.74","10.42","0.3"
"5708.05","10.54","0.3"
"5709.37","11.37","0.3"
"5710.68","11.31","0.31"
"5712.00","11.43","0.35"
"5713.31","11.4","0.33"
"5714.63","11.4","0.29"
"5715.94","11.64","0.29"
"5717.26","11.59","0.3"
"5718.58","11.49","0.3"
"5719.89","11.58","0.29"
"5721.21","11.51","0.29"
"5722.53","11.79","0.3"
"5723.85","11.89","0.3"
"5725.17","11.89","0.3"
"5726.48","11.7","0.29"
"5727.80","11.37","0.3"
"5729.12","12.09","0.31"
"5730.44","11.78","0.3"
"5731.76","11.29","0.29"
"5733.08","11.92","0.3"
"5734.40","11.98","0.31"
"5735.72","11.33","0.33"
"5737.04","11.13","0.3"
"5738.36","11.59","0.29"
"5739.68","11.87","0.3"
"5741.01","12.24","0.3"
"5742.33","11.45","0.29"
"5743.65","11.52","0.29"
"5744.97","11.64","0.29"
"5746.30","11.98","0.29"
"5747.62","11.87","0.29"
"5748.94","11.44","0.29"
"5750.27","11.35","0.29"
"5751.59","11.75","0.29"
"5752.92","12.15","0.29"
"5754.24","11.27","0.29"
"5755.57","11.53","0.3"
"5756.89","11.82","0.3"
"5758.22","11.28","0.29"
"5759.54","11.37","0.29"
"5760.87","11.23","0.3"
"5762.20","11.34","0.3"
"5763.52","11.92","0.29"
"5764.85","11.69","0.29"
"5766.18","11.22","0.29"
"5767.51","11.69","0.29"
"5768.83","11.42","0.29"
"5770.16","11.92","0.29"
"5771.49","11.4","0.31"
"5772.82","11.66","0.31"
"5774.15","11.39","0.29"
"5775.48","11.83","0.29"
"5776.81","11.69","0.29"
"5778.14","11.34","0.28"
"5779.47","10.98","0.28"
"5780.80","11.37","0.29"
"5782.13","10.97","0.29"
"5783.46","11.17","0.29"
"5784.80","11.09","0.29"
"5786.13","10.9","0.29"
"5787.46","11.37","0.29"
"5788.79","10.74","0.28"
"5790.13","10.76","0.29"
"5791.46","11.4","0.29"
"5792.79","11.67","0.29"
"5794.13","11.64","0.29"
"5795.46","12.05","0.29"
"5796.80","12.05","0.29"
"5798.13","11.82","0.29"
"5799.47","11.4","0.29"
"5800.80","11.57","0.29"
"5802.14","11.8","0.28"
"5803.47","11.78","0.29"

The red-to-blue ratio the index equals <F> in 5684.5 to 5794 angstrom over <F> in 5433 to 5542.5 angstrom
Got 1.1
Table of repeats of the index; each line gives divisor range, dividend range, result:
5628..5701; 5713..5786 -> 1.03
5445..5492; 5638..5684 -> 1.04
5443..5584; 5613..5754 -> 1.03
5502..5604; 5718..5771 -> 1.06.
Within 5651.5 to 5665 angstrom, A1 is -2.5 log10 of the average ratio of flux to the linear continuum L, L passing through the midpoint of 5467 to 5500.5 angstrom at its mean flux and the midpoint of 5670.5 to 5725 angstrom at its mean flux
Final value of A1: 0.03 mag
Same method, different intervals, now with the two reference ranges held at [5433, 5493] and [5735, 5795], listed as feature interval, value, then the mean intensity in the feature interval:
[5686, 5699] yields -0.007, 11.4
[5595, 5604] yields 0.016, 10.9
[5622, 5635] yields 0.023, 10.9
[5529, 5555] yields -0.024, 11.2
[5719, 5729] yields -0.029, 11.7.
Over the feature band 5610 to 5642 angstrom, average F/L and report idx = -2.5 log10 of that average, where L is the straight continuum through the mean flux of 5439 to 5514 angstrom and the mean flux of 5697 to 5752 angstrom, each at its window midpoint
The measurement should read 0.02 mag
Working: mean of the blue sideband 10.8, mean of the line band 11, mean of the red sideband 11.6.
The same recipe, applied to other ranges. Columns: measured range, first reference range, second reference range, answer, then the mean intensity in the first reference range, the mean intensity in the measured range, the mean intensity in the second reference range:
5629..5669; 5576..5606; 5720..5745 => 0.01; 10.8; 11.1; 11.7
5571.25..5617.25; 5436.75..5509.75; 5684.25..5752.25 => 0.02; 10.8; 11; 11.5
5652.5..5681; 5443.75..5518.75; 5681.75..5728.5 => 0.01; 10.8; 11.2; 11.4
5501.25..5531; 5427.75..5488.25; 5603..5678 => 0.00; 10.8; 10.9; 11.1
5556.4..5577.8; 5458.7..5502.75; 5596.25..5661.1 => -0.02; 10.8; 11.1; 11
